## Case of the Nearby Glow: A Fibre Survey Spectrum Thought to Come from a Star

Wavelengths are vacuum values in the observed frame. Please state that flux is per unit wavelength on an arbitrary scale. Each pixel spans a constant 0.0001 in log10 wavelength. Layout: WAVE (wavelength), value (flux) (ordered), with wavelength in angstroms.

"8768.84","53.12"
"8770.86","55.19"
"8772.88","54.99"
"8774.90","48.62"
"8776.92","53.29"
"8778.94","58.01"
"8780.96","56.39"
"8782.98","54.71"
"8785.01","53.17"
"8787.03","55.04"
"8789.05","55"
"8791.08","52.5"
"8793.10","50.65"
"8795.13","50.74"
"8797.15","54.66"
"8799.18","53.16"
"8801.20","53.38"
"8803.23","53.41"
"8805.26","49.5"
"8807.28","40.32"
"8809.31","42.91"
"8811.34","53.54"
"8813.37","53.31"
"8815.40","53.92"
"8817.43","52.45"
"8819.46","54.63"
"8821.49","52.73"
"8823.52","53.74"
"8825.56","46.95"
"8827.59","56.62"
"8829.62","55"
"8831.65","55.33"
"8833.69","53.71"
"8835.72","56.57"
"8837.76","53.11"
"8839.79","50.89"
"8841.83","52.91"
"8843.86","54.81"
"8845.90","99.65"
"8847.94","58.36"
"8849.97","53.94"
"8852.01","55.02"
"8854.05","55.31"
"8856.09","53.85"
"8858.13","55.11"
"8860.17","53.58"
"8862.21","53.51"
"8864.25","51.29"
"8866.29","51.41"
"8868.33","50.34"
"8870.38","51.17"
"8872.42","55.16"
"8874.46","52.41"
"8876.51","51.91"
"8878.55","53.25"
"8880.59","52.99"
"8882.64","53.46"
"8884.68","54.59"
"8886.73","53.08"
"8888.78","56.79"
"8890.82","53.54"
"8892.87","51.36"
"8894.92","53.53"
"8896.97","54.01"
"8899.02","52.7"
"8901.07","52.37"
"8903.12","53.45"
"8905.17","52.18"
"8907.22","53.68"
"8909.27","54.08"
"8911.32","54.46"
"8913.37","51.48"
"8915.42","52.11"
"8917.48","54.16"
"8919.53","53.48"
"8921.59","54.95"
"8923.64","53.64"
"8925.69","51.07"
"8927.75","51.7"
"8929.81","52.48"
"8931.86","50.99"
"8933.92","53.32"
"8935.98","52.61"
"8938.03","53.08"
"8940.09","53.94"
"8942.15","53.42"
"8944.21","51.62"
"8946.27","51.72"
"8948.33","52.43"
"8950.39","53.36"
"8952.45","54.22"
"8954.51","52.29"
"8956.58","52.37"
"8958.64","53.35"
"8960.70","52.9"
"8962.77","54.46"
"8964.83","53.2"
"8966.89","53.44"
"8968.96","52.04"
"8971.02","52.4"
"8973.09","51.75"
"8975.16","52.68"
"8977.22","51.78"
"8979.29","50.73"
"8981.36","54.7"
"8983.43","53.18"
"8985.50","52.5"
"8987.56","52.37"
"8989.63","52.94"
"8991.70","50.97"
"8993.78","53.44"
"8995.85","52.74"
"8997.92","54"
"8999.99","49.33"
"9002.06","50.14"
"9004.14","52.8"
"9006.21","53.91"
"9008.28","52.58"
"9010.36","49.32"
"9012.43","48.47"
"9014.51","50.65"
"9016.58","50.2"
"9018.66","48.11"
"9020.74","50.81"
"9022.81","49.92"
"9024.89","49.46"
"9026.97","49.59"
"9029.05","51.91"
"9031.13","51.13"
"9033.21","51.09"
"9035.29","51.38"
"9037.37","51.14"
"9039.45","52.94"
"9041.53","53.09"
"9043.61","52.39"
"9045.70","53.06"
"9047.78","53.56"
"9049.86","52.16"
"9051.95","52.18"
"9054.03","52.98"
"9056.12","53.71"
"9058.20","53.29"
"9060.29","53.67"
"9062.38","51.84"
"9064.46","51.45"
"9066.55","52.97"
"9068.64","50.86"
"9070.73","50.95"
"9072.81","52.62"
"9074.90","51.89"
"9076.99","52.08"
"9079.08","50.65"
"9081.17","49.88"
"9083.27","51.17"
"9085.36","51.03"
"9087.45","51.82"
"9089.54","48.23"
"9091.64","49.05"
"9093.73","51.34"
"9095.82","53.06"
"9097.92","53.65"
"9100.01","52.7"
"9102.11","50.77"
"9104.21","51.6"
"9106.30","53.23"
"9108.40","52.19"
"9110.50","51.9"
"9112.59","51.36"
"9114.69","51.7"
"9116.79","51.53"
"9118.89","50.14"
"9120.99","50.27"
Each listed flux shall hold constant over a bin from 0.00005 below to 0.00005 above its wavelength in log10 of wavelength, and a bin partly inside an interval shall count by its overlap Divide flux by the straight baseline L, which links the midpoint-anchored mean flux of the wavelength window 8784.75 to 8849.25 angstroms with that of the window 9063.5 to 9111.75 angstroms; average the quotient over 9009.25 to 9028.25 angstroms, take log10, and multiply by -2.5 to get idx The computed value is 0.055 mag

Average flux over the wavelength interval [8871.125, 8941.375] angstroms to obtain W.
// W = 53.2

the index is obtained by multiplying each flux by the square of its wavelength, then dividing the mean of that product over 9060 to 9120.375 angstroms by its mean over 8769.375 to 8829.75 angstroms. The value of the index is 1.05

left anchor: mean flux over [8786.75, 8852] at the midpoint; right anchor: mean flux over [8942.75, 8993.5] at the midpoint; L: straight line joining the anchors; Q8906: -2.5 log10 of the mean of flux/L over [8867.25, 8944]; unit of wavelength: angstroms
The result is 0.01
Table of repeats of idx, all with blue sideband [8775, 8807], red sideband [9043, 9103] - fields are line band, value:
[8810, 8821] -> 0.00 mag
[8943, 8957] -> 0.00 mag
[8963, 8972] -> -0.01 mag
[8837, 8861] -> -0.10 mag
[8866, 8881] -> 0.01 mag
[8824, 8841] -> -0.01 mag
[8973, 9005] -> 0.00 mag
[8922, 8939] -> 0.00 mag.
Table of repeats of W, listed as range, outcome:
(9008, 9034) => 50.2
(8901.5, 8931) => 53.1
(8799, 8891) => 54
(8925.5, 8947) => 52.4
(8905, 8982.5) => 52.9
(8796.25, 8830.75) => 51.8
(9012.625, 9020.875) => 49.7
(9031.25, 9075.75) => 52.3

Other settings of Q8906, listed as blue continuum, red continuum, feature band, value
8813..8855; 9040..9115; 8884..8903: 0.03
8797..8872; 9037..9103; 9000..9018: 0.03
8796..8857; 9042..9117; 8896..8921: 0.01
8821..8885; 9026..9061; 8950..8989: 0.01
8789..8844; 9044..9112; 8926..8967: -0.01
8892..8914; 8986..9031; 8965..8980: -0.01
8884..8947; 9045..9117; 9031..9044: 0.01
